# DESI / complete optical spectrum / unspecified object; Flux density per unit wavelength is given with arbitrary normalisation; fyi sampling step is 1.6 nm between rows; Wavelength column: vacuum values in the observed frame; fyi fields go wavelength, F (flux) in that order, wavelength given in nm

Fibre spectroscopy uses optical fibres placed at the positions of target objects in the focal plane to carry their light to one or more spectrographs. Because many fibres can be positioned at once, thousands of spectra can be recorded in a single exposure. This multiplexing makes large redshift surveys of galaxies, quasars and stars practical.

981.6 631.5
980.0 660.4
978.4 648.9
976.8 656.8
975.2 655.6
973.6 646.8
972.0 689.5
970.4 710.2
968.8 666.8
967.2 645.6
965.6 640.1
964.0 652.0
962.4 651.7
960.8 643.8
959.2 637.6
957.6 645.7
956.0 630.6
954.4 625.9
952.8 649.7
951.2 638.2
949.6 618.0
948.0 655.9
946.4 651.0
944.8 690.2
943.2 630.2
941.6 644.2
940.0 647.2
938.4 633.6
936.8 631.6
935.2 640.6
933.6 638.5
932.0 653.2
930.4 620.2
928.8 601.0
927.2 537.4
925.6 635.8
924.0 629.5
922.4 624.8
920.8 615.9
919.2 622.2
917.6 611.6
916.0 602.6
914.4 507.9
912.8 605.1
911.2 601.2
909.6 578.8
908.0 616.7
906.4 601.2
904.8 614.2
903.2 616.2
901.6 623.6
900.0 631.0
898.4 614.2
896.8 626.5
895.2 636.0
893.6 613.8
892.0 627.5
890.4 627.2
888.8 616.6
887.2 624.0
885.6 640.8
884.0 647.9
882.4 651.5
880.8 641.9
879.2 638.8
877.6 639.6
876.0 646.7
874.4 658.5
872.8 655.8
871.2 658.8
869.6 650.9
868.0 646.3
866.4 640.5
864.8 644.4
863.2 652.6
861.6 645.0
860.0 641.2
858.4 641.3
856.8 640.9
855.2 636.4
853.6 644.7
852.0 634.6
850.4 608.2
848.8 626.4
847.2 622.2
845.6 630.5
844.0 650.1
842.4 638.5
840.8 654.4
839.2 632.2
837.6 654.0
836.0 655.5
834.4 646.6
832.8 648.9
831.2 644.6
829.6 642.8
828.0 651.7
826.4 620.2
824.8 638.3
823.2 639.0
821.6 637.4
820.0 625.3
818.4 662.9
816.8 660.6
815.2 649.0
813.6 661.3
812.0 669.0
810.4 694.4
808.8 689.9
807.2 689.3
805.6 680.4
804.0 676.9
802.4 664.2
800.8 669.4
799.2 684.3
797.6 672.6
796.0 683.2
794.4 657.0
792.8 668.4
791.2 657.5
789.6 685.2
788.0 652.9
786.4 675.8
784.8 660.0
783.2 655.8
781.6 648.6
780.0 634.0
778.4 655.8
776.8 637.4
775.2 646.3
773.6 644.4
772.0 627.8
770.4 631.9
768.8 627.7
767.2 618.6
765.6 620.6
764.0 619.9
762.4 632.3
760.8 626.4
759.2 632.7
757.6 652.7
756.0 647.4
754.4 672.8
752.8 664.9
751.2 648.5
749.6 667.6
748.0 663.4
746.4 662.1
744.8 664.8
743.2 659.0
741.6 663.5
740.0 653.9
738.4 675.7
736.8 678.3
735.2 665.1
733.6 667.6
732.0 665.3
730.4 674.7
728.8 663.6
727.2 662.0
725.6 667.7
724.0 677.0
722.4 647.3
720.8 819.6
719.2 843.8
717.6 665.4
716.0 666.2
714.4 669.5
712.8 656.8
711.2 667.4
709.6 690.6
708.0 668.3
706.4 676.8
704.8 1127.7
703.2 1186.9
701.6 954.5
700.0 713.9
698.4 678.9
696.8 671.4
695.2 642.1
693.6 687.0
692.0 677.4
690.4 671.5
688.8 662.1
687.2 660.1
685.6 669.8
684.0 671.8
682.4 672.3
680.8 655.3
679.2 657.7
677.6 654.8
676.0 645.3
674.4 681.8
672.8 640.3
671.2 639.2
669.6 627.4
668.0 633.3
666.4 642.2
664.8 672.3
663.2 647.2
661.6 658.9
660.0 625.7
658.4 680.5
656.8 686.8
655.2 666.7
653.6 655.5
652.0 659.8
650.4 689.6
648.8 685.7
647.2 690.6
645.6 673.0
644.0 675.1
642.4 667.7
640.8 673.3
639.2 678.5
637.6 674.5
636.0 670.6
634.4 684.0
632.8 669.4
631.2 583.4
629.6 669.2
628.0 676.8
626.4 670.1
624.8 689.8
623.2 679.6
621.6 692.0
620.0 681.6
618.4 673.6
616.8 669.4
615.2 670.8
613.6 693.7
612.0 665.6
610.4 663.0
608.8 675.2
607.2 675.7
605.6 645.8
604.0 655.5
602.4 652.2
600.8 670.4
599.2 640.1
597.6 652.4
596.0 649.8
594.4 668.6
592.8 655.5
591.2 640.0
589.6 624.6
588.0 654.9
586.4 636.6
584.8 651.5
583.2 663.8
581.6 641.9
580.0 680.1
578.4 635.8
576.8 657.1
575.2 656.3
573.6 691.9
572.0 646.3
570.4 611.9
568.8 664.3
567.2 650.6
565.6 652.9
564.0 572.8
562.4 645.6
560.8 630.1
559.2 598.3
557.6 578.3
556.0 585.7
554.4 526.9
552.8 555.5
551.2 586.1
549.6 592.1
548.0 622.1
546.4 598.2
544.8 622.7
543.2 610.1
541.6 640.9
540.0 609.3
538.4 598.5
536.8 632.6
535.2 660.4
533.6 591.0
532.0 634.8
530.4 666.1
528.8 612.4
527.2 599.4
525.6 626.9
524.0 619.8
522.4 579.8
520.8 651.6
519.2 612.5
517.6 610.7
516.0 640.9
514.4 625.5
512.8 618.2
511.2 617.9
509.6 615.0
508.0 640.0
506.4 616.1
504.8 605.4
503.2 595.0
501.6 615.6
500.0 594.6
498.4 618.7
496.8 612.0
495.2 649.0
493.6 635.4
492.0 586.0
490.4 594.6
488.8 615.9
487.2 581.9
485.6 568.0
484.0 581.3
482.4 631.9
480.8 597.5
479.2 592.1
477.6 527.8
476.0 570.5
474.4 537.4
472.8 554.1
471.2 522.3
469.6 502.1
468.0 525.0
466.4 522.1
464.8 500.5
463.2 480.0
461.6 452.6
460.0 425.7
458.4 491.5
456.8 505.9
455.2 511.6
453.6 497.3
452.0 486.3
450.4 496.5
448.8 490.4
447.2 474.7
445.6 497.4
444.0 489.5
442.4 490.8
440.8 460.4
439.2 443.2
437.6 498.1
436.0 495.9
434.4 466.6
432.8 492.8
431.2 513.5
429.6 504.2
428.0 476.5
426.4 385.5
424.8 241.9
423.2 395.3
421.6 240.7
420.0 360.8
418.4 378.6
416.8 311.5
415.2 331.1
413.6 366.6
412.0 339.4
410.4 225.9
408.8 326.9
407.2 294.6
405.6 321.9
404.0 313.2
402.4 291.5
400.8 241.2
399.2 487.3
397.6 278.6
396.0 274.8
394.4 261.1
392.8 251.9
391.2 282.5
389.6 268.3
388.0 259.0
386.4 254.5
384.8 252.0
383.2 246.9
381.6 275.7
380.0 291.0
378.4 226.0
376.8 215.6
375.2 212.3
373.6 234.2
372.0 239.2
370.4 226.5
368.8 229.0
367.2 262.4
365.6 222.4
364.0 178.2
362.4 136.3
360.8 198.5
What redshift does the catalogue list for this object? 0.07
